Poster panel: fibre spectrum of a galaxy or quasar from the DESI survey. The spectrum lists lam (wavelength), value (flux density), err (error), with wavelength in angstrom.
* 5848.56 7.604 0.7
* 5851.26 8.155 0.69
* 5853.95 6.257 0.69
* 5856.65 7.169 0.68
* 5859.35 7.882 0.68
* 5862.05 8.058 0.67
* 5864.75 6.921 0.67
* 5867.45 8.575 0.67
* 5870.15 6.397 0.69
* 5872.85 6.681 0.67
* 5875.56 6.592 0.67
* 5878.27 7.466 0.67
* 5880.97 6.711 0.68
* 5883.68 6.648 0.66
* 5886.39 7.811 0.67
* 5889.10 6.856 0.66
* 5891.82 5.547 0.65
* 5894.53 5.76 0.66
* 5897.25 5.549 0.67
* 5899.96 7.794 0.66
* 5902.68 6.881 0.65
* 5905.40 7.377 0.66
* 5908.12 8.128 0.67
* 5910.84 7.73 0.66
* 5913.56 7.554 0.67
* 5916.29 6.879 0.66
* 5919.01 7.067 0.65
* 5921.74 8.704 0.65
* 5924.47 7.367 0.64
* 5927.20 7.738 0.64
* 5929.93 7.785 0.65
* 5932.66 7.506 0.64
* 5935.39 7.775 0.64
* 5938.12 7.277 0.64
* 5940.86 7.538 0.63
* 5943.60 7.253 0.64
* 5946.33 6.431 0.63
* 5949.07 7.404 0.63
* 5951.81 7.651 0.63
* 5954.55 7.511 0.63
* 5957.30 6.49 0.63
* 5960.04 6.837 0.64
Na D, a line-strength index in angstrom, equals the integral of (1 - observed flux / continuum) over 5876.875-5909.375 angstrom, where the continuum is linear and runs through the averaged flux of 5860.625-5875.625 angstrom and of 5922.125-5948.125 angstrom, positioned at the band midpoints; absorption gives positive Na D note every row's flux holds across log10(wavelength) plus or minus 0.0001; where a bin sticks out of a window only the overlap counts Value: 2.0 angstrom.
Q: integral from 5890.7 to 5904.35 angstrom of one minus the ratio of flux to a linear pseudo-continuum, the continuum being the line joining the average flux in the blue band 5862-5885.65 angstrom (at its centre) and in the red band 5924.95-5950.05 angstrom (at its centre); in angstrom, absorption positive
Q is 1.6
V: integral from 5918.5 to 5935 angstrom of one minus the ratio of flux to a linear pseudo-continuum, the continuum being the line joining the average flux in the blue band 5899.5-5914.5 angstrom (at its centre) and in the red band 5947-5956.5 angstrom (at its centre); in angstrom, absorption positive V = -0.6 angstrom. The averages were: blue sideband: 7.57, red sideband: 7.37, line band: 7.73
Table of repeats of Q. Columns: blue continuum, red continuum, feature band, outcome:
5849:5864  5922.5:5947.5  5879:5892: 1.07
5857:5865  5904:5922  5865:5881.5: 1.21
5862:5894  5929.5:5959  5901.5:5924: -1.26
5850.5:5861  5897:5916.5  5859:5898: 2.41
